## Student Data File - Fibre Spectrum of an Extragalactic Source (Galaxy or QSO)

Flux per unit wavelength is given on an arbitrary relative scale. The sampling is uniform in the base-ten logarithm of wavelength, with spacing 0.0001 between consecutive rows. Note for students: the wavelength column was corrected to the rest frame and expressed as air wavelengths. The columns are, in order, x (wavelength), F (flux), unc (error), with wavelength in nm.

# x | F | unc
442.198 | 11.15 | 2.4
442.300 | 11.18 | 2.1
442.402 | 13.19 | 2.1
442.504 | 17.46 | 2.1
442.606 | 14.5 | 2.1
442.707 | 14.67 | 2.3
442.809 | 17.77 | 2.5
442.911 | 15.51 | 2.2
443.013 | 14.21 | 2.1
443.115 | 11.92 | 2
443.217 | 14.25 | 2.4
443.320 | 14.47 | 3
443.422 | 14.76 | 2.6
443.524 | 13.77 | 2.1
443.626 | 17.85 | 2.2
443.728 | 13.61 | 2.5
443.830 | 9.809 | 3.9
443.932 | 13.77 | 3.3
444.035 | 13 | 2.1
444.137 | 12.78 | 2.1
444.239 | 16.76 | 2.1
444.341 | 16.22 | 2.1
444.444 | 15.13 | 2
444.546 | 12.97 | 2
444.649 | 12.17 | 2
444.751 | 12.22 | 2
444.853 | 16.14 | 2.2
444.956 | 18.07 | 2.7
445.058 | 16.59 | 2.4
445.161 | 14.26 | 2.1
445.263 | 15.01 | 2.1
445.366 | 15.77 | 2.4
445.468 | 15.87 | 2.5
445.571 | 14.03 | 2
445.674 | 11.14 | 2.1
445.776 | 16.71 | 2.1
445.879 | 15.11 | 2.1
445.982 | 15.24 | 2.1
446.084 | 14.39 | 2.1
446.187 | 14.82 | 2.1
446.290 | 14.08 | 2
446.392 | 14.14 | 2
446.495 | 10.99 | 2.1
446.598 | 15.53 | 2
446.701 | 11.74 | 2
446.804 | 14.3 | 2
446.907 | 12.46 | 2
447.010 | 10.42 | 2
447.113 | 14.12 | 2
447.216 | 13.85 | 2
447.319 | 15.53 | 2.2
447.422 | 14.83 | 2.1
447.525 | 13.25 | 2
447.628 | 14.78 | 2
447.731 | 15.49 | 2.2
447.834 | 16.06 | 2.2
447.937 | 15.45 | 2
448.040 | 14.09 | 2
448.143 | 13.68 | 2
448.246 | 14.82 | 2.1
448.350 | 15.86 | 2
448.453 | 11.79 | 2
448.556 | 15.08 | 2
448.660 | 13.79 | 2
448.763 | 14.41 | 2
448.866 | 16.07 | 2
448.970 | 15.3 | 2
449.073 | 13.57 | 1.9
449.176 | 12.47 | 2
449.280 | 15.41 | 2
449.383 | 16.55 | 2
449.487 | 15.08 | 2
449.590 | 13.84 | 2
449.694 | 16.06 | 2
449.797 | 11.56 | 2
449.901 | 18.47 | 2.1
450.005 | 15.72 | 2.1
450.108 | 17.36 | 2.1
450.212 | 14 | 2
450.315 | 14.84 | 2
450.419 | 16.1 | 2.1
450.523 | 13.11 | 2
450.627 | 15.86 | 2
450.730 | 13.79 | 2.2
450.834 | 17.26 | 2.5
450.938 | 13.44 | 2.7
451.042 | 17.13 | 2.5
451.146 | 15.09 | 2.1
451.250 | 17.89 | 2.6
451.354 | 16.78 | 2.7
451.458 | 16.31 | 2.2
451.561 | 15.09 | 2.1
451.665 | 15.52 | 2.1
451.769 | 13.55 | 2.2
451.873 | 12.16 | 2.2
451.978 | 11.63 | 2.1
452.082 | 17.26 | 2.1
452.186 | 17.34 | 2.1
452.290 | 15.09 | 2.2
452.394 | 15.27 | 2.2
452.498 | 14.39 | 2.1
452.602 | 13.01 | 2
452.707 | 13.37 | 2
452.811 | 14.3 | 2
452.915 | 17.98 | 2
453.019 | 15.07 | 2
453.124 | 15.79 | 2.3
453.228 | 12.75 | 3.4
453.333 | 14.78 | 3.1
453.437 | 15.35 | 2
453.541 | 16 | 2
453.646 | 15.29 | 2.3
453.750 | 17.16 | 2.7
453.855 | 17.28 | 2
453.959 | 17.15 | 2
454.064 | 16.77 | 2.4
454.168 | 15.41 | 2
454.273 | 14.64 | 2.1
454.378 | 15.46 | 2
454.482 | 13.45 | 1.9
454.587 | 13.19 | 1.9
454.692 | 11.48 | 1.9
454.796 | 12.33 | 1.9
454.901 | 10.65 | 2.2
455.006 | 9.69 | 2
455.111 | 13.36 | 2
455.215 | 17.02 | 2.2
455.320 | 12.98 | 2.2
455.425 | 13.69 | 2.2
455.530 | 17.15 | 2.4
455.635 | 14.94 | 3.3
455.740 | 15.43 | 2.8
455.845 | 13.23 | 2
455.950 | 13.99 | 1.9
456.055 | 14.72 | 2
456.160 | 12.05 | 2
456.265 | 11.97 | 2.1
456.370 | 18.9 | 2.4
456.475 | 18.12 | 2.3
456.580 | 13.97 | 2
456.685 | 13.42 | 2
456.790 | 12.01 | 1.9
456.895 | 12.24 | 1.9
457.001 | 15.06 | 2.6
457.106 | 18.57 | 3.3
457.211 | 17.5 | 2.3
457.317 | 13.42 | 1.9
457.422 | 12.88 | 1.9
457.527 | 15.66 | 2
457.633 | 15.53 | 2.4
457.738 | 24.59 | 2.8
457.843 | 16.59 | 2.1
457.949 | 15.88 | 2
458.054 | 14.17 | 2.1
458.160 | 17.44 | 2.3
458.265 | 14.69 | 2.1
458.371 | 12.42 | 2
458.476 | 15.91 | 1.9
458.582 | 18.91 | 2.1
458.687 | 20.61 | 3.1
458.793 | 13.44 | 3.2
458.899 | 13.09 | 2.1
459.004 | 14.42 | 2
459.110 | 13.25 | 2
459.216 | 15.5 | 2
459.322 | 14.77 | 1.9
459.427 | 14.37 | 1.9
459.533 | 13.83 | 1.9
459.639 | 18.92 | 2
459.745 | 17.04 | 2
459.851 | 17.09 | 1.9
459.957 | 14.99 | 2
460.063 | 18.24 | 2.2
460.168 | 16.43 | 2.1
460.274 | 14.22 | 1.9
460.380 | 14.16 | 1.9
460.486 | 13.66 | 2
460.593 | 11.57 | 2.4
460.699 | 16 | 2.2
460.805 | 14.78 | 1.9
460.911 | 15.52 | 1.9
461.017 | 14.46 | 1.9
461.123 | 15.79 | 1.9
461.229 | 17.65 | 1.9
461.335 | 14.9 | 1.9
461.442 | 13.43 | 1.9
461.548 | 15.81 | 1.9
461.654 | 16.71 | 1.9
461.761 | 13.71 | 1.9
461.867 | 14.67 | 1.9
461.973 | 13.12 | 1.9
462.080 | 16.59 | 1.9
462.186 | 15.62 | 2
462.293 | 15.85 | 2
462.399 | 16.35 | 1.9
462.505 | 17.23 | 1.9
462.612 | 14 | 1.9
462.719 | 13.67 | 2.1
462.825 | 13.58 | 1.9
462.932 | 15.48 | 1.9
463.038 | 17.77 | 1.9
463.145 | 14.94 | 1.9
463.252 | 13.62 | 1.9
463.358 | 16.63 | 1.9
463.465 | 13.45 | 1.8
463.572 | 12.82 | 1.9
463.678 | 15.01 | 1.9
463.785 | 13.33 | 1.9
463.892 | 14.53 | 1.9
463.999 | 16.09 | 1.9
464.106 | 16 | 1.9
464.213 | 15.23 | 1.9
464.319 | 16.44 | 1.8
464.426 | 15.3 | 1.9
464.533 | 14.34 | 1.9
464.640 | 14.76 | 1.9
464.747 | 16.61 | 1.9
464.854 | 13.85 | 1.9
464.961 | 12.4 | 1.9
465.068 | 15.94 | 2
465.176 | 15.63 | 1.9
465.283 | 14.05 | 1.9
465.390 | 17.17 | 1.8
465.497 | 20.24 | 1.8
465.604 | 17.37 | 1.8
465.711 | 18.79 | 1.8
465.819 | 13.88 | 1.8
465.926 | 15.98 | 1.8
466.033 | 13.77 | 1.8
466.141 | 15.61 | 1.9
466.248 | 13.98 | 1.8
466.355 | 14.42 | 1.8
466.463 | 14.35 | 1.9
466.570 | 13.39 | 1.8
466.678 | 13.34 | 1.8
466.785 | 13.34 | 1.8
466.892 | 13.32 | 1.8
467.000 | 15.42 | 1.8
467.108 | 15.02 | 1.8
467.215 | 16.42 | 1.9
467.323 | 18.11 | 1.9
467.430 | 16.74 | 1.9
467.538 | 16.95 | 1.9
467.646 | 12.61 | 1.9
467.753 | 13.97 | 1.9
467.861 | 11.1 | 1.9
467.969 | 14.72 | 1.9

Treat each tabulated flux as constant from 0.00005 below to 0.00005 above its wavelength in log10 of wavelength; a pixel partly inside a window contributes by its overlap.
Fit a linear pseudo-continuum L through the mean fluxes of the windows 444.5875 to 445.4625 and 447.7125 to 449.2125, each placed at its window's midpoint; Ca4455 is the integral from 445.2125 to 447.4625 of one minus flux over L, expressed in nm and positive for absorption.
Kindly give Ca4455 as 0.12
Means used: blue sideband 15.1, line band 14.1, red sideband 14.5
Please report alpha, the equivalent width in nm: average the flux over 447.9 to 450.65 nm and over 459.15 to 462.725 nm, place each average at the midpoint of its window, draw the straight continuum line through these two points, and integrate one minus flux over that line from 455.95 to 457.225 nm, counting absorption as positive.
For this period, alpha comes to 0.03 nm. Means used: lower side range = 14.8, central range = 14.8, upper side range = 15.3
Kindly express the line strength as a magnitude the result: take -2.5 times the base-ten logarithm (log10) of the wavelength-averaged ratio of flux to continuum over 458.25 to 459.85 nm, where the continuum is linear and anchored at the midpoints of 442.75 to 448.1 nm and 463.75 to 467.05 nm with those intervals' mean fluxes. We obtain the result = -0.042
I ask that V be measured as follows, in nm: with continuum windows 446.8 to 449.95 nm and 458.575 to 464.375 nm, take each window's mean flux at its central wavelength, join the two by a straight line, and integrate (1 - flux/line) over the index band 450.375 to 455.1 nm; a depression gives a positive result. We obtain -0.04 nm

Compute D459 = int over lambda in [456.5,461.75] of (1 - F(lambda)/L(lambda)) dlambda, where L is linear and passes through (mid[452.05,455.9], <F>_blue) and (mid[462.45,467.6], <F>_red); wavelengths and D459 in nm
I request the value -0.16 nm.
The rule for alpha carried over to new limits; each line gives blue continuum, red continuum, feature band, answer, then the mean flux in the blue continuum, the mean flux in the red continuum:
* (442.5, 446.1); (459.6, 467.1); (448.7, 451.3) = -0.071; 14.6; 15.2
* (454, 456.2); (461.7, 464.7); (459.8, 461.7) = -0.080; 13.9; 15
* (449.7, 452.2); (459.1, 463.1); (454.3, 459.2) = 0.165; 15.3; 15.3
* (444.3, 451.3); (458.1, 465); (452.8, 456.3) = 0.100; 14.7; 15.2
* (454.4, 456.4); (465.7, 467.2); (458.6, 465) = -0.445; 13.7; 14.5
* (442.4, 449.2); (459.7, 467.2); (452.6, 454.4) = -0.092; 14.4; 15.2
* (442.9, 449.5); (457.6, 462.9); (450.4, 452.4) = -0.067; 14.3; 15.5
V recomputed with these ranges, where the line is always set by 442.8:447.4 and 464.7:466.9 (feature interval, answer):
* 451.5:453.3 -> -0.014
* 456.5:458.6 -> -0.103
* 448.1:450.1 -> -0.047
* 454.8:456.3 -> 0.112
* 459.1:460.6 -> -0.048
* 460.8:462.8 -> -0.036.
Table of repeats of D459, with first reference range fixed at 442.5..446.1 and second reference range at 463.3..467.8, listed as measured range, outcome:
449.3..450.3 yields -0.042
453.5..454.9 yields 0.000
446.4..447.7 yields 0.103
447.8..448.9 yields 0.010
